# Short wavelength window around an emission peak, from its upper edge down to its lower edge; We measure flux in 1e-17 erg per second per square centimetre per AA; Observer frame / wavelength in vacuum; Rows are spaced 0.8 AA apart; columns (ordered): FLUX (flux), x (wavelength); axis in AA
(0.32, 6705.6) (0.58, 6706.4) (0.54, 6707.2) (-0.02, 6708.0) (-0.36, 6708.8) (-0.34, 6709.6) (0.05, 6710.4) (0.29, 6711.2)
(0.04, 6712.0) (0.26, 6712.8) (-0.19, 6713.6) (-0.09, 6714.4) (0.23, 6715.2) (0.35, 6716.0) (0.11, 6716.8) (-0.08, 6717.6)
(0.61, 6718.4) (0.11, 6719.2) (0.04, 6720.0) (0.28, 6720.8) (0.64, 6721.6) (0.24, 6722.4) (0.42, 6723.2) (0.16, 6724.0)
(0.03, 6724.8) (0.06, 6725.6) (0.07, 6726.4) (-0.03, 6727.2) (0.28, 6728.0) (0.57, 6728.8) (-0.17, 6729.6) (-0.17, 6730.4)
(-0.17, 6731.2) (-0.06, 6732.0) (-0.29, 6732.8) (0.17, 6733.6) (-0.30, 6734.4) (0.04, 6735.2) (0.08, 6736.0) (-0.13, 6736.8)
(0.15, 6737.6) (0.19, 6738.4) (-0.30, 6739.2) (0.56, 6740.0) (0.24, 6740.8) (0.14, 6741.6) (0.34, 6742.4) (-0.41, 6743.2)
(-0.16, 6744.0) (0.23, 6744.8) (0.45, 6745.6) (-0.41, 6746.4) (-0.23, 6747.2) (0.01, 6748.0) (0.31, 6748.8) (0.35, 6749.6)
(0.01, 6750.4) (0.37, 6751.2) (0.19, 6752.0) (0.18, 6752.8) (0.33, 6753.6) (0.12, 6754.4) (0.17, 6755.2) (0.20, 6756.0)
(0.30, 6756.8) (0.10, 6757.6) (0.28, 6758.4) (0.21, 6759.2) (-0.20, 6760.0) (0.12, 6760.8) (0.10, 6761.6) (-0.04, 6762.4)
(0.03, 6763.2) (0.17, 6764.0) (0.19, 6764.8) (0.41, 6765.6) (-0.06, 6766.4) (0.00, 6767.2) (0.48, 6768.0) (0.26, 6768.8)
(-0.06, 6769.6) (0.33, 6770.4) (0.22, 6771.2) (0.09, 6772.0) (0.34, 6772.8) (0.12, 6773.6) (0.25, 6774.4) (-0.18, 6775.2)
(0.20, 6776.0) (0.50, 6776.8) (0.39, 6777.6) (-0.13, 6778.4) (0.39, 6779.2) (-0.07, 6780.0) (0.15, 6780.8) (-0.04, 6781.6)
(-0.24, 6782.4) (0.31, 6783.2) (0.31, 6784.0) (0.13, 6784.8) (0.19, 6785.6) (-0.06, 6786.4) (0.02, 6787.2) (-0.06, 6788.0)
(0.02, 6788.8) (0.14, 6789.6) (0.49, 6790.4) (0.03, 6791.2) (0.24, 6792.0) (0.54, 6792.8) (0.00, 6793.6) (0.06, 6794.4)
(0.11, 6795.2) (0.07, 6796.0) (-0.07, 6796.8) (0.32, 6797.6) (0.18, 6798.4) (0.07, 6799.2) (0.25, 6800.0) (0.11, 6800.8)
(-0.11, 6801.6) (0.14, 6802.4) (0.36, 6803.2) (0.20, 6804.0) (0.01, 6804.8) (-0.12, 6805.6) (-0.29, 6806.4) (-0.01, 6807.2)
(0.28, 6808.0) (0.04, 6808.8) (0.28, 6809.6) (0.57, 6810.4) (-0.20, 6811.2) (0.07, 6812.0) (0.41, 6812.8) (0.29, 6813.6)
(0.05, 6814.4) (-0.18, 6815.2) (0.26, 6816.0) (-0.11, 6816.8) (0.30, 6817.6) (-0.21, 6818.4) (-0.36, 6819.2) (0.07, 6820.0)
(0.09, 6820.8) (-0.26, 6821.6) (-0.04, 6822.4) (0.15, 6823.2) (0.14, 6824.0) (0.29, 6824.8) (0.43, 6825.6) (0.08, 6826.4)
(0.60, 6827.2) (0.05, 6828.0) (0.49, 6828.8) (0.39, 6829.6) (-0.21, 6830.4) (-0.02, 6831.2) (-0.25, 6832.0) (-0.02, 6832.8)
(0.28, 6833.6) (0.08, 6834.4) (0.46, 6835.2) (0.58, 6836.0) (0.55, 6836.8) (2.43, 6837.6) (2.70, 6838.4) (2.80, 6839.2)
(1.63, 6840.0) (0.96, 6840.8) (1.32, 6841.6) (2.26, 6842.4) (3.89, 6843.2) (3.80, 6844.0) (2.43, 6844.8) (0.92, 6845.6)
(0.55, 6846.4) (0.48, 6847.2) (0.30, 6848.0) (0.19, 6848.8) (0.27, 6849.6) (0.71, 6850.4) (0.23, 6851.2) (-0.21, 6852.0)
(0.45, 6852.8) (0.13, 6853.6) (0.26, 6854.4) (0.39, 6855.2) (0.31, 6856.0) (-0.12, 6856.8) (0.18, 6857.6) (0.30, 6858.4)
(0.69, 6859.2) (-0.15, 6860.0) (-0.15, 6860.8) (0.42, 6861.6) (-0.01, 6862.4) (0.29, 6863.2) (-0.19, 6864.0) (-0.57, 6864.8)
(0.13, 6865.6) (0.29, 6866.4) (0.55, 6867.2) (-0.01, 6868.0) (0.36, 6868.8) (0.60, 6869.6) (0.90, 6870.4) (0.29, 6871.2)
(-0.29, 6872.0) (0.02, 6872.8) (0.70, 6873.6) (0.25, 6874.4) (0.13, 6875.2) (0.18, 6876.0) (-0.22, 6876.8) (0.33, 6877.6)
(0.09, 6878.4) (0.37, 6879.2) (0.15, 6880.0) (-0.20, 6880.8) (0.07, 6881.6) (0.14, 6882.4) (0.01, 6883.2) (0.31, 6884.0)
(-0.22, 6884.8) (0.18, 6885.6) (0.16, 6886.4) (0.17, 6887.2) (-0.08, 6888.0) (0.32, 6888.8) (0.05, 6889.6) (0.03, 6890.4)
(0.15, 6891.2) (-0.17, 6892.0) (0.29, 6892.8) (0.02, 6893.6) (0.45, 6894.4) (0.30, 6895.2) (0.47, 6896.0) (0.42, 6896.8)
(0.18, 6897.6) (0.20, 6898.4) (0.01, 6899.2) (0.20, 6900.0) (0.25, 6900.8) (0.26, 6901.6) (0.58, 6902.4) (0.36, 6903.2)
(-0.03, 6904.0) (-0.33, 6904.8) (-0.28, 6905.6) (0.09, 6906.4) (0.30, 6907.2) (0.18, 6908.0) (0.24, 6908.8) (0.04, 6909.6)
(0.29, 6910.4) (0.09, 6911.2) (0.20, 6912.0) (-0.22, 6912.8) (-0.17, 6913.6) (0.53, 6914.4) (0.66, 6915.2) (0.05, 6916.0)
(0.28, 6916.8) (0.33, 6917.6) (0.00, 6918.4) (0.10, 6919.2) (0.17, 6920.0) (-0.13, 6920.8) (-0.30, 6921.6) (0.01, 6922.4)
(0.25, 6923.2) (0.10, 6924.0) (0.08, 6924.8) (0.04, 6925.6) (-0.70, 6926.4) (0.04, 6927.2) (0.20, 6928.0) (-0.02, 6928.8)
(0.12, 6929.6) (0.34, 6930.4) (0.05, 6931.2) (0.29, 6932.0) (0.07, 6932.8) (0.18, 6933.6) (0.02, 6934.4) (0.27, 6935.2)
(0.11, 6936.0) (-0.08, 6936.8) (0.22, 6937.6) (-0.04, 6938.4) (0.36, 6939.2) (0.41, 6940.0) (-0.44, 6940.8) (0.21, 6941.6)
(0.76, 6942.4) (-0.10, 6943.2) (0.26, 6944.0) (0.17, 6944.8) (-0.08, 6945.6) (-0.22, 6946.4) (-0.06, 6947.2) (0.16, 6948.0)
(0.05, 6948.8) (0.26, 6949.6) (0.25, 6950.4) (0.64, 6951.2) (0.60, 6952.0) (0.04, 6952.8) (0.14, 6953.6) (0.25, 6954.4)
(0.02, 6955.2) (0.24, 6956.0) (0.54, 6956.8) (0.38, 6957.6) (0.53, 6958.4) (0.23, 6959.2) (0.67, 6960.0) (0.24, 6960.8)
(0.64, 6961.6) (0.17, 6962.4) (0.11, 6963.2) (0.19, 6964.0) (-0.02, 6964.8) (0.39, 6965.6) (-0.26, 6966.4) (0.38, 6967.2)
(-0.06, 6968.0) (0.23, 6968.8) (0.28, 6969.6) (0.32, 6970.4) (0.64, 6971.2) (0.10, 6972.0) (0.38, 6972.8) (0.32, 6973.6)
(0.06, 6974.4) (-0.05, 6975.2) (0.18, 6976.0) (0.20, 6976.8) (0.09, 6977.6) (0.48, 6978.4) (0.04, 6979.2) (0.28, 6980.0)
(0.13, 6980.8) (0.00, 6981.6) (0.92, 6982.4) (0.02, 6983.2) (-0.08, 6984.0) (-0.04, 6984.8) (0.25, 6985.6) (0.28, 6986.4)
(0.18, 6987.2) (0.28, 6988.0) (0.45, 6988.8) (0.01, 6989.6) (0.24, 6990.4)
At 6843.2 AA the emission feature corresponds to [O II] 3727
